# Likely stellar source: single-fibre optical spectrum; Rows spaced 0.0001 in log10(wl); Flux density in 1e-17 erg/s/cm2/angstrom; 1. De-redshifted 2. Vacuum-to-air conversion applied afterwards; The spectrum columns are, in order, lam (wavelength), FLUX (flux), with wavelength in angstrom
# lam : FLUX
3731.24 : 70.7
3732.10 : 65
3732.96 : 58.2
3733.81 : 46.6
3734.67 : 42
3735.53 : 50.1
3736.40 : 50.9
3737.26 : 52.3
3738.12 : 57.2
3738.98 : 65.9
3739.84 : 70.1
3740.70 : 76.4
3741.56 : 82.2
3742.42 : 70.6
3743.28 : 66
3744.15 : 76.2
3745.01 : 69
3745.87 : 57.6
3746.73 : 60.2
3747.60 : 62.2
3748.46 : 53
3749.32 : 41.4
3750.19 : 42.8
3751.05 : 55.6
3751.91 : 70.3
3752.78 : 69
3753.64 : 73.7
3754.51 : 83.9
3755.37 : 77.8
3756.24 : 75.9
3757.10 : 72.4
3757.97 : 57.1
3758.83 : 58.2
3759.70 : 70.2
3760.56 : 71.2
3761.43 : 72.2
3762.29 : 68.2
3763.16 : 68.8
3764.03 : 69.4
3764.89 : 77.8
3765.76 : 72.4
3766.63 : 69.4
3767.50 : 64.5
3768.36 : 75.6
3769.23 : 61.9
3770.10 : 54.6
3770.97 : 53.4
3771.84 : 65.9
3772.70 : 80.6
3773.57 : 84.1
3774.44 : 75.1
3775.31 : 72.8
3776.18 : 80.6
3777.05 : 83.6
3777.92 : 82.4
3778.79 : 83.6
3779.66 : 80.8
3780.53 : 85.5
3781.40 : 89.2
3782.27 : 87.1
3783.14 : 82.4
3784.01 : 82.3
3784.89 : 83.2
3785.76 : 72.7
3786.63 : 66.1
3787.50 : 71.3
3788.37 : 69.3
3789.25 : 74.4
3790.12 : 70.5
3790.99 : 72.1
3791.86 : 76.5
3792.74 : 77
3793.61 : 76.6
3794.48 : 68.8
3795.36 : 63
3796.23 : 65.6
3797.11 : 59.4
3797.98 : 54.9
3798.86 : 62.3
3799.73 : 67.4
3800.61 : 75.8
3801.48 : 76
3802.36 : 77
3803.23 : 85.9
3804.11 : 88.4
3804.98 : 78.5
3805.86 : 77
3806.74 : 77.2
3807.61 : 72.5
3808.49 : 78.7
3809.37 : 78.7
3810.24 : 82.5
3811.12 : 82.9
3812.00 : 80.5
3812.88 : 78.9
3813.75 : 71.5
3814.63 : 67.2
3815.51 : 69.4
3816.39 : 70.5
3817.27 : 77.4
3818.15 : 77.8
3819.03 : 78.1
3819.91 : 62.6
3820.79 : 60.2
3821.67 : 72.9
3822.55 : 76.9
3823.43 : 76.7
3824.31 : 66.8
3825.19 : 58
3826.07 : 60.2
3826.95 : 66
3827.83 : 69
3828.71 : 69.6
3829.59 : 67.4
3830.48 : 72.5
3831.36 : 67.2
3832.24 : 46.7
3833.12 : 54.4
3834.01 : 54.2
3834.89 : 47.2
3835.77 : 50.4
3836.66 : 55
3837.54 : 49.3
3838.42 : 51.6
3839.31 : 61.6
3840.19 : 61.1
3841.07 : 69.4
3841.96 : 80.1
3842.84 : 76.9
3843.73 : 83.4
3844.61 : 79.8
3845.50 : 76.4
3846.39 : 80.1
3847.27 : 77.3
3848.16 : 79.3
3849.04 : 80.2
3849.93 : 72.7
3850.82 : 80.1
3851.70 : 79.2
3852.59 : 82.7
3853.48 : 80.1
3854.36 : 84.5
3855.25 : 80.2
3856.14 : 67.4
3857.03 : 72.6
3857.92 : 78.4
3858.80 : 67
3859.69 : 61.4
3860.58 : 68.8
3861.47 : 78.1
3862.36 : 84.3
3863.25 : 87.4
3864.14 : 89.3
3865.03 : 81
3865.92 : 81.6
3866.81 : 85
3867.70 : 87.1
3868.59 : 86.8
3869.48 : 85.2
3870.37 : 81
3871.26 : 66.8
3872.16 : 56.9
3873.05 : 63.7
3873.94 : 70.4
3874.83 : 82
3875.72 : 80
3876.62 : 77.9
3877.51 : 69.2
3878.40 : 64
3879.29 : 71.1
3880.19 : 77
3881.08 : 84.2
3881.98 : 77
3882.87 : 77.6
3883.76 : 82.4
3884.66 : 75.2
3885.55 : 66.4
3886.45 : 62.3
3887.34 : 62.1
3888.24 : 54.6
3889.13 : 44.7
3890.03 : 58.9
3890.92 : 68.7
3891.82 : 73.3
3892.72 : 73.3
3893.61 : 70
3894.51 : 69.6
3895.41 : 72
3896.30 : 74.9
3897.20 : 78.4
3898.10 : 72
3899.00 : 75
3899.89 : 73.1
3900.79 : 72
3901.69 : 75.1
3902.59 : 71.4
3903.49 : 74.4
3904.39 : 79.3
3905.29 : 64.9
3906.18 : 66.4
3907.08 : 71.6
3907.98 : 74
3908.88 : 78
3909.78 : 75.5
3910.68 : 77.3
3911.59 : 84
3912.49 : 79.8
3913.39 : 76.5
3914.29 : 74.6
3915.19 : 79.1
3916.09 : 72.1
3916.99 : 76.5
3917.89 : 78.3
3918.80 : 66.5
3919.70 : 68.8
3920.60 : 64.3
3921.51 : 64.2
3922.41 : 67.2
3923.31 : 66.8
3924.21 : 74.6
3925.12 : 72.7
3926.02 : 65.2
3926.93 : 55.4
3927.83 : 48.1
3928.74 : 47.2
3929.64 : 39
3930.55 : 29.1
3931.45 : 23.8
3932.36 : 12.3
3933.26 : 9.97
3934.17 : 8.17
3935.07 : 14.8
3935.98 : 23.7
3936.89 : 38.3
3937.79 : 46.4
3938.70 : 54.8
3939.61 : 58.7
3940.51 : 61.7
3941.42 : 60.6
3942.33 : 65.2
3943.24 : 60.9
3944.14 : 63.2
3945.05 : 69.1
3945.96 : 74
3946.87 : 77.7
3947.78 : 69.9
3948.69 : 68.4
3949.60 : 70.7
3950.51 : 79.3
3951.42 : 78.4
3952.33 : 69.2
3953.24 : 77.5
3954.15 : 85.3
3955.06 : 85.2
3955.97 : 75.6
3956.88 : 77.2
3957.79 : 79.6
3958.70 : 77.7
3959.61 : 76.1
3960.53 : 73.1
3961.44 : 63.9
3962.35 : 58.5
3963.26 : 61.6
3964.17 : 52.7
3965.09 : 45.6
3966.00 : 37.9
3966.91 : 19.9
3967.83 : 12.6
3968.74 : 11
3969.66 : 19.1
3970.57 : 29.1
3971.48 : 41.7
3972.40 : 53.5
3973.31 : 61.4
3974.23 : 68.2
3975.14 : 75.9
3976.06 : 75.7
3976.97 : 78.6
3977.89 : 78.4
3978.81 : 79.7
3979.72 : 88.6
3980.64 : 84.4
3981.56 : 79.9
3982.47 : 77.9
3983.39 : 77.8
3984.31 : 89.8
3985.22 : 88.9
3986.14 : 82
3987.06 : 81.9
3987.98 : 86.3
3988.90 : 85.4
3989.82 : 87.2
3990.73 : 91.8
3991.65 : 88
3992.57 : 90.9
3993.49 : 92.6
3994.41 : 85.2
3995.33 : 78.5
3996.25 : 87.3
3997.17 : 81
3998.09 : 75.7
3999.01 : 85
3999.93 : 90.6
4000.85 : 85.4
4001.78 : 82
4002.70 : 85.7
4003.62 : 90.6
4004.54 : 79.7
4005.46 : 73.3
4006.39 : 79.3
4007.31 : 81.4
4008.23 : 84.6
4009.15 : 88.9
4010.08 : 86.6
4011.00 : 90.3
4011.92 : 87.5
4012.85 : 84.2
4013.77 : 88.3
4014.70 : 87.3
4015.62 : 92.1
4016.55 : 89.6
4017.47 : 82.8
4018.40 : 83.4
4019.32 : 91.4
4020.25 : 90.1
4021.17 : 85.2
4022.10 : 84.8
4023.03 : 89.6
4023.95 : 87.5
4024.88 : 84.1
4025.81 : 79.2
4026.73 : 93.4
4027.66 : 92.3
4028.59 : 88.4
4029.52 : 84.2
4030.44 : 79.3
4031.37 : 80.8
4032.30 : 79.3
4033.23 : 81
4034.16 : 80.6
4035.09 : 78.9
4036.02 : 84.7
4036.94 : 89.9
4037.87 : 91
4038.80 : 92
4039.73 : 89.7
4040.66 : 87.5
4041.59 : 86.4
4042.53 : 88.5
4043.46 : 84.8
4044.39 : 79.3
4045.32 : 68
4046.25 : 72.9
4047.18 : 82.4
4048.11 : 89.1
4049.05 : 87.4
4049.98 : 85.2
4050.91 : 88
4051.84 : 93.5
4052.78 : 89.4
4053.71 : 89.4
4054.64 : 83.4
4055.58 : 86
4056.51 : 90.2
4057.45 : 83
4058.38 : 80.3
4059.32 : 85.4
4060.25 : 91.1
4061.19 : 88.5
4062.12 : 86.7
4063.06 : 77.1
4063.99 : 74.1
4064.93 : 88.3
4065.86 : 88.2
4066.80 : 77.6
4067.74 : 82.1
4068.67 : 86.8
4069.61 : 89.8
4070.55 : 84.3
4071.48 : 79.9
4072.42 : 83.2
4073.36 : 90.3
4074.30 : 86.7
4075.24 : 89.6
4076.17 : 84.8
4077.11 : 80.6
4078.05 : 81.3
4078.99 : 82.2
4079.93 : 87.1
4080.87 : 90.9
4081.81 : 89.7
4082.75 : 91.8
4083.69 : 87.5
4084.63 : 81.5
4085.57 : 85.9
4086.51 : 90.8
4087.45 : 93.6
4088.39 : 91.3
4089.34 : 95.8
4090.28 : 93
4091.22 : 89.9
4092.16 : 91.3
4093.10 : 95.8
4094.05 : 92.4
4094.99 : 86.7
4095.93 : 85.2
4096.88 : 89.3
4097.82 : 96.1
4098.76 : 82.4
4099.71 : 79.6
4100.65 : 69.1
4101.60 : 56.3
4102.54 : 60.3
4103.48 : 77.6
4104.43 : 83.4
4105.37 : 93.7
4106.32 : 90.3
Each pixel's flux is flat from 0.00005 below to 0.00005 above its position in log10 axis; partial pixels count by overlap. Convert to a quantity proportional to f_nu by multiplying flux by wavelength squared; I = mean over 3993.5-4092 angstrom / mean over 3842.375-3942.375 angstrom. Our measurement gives 1.4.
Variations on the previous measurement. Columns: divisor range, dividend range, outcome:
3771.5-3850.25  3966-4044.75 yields 1.22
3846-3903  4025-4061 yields 1.25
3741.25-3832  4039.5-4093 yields 1.39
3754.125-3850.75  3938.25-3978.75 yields 0.94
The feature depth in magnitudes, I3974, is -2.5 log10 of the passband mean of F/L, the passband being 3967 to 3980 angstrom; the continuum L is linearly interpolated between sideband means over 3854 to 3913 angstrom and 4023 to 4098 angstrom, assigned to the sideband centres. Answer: 0.43 mag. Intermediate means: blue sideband 73.8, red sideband 86.2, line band 53.8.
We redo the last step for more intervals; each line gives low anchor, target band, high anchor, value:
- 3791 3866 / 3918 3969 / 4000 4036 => 0.372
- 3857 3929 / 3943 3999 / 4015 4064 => 0.128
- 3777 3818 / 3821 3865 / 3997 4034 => 0.104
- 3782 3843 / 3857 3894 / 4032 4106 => 0.004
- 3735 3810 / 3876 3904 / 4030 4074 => 0.082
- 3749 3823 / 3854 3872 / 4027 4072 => -0.029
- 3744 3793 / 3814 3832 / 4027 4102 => 0.071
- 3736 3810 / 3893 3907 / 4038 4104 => 0.065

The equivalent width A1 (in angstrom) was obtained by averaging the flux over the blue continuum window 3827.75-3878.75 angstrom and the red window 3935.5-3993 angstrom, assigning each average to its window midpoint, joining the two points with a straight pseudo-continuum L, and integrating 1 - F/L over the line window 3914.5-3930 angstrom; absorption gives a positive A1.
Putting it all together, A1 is 0.79 angstrom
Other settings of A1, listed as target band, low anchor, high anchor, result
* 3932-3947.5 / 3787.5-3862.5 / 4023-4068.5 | 6.11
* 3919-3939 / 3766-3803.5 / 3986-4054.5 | 8.75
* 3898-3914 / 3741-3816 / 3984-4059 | 0.92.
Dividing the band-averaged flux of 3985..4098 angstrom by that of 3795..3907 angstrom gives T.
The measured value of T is 1.2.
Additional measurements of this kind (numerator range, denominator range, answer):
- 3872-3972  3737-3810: 0.89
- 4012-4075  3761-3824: 1.15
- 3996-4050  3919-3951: 1.58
